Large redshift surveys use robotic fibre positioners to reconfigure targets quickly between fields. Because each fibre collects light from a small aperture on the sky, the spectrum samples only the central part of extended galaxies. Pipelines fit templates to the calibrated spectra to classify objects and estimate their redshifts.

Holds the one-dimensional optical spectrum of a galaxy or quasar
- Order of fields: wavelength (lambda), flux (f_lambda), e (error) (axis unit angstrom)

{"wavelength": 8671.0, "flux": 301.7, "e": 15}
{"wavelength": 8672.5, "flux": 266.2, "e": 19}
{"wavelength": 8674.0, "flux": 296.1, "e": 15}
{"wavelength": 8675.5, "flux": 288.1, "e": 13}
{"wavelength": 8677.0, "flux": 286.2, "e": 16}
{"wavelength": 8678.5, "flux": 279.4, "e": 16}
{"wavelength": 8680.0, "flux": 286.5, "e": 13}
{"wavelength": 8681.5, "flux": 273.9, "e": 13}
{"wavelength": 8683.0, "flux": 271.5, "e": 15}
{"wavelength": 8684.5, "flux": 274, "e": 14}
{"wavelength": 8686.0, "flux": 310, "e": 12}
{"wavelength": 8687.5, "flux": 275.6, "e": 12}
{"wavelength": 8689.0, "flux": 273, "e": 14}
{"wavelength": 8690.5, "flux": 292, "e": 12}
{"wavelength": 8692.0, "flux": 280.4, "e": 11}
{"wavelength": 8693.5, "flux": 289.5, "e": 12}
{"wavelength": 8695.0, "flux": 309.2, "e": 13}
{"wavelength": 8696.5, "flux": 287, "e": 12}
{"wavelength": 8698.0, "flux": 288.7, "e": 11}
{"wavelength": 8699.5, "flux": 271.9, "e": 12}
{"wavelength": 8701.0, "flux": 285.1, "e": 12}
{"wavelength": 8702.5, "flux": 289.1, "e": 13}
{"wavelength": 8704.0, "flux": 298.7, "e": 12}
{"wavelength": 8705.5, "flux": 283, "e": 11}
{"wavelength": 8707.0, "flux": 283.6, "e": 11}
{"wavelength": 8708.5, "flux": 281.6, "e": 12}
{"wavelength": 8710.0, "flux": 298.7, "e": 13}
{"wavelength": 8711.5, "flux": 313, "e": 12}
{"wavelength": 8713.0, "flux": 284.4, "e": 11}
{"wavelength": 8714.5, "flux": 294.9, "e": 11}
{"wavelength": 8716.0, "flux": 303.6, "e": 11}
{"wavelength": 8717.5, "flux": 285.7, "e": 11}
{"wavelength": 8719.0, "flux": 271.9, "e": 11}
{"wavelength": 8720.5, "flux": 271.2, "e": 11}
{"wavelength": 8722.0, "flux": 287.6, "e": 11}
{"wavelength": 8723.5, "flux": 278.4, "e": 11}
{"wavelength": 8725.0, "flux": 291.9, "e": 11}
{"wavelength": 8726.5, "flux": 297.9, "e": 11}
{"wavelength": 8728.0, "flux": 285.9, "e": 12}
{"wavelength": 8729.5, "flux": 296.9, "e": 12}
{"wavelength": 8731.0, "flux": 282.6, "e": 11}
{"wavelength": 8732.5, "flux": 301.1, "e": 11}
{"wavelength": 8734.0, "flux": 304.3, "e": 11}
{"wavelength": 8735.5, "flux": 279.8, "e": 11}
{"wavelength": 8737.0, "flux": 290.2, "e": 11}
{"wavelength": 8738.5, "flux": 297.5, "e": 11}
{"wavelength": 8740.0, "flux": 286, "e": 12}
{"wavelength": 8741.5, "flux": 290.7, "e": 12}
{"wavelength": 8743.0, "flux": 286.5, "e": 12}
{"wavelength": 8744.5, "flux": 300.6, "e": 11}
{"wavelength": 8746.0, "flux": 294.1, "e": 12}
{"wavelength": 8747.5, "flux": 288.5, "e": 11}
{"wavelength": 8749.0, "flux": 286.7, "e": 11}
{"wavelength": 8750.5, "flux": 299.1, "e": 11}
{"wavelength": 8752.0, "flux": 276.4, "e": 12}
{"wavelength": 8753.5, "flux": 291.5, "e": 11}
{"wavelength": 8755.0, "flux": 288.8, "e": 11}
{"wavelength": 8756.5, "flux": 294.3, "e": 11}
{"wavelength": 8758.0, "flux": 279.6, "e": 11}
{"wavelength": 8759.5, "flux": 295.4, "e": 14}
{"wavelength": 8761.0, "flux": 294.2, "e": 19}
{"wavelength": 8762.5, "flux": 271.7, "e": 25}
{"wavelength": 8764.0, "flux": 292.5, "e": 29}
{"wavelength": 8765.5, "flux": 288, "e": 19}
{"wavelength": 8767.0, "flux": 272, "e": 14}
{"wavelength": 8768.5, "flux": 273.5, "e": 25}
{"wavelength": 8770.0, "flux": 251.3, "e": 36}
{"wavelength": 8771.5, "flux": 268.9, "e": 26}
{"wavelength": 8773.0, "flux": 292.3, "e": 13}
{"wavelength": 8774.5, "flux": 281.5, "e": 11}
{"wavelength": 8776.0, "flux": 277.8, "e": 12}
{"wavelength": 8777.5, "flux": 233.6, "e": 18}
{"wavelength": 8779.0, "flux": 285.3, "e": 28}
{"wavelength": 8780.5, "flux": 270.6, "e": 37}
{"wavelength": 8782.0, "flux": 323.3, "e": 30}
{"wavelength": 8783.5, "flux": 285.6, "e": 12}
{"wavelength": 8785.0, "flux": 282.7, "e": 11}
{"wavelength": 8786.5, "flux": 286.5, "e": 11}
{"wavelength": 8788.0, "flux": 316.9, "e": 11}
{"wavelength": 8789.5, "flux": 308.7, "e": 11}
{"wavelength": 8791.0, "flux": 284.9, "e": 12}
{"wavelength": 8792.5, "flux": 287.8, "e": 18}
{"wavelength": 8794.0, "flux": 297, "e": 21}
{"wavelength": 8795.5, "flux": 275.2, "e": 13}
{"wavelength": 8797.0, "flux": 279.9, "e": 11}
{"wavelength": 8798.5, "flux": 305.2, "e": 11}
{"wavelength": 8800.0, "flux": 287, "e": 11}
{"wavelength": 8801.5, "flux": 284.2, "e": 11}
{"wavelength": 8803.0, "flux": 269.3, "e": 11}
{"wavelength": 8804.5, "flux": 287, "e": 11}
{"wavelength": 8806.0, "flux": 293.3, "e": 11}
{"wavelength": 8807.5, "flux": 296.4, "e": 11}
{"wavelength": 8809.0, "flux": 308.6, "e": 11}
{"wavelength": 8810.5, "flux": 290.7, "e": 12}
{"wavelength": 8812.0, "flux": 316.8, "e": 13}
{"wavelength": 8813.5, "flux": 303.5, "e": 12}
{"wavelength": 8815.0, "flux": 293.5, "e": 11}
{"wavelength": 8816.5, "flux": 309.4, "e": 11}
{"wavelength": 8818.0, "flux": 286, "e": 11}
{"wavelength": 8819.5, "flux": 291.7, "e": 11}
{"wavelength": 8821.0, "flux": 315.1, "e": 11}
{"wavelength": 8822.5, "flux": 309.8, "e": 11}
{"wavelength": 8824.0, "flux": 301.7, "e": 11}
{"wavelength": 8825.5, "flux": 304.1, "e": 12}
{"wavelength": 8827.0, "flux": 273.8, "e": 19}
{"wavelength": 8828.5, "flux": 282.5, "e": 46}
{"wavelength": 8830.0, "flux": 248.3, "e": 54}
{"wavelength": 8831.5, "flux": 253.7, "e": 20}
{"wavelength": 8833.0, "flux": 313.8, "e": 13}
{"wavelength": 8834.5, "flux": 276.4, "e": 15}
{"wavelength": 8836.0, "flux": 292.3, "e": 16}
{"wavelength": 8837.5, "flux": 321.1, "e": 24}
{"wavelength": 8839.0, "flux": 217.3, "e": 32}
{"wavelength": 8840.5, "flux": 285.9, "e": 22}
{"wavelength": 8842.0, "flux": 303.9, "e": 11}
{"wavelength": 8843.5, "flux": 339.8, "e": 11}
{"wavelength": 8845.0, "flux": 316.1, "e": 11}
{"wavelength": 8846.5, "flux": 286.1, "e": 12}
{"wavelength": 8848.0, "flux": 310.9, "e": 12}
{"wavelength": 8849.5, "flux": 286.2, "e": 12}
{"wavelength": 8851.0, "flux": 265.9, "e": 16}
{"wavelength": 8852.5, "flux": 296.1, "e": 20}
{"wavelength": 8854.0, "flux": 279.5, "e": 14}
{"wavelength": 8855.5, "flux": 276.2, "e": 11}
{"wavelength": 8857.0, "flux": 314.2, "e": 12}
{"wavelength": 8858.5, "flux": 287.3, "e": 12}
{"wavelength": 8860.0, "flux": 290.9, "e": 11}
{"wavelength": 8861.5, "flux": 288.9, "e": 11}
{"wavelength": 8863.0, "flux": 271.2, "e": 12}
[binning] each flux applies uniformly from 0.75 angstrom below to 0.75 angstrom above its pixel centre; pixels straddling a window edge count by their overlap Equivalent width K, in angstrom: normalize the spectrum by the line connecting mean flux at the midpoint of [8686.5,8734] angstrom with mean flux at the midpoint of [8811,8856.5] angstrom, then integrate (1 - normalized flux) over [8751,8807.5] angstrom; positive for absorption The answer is 1.1 angstrom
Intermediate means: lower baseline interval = 289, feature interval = 285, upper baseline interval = 292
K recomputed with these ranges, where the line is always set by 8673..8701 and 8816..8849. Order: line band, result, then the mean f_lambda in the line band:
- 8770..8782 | 0.62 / 275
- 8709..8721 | -0.18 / 291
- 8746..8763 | 0.01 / 288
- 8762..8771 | 0.45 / 275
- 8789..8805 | 0.17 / 288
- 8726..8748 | -0.35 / 292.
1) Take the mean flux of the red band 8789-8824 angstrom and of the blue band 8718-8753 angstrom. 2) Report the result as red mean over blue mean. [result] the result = 1.0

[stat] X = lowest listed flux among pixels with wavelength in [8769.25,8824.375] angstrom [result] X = 233.6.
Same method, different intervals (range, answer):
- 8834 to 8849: 217.3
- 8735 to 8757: 276.4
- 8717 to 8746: 271.2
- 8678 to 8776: 251.3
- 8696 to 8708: 271.9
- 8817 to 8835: 248.3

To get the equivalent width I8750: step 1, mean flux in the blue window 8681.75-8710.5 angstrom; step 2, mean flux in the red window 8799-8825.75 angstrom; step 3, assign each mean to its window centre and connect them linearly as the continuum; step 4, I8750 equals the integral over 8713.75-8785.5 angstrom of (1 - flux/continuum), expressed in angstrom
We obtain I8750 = 1.3 angstrom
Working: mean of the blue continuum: 286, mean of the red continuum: 297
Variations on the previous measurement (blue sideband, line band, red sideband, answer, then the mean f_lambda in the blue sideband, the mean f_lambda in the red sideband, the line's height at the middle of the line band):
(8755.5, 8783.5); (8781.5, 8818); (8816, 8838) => -1.0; 281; 291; 286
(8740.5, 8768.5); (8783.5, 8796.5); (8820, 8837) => -0.2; 288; 289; 288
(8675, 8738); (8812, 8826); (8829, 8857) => -0.7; 288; 288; 288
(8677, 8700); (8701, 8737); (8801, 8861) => -0.5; 284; 292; 286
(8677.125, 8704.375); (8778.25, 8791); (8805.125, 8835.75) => -0.1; 285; 293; 291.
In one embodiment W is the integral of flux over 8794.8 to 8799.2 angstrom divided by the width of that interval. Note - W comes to 287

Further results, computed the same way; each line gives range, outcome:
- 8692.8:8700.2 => 289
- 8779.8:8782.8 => 297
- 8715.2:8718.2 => 295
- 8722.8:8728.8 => 289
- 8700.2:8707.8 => 288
